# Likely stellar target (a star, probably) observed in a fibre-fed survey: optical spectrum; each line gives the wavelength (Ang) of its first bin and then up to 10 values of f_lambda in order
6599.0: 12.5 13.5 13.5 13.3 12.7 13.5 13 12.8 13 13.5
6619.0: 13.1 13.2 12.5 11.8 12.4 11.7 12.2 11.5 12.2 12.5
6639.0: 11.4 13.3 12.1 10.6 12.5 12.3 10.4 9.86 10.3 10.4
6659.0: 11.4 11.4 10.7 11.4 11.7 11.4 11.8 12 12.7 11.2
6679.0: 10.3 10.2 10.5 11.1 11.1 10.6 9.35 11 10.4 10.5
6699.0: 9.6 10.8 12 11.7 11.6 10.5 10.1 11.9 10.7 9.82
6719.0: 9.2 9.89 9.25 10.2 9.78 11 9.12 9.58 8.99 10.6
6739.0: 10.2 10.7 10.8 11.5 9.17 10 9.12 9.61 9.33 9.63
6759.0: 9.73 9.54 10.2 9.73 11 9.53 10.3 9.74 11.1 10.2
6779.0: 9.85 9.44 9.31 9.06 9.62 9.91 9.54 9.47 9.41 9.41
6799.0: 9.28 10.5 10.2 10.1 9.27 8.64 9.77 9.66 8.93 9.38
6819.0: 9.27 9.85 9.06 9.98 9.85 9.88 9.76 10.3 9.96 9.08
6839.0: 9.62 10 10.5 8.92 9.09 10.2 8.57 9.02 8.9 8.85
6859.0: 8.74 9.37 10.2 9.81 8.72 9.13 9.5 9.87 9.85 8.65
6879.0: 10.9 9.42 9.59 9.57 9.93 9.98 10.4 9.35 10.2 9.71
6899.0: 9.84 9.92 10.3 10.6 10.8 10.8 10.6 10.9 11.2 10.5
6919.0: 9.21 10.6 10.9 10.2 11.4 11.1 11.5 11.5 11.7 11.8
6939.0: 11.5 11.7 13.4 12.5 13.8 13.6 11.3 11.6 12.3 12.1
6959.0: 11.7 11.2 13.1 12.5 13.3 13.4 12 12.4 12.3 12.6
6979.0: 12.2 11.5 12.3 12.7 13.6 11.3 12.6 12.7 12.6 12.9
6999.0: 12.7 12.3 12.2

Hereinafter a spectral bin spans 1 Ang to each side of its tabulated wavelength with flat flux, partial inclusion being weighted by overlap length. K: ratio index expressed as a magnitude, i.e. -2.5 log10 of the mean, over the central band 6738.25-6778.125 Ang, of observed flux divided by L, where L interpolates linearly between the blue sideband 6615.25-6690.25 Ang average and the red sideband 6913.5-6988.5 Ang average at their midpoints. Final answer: 0.17 mag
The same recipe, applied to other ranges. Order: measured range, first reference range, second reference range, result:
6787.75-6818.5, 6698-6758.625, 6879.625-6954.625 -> 0.10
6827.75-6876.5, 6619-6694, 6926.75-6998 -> 0.25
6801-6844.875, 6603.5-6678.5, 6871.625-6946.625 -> 0.14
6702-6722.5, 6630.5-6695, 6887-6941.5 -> 0.04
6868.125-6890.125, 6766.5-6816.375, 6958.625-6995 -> 0.14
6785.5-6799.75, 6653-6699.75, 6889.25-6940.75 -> 0.14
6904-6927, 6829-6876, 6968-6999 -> 0.03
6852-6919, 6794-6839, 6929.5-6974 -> 0.12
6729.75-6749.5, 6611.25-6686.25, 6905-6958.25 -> 0.16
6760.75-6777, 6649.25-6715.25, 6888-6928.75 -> 0.06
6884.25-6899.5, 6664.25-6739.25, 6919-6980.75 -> 0.18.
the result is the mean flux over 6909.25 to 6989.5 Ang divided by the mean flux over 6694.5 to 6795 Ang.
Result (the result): 1.18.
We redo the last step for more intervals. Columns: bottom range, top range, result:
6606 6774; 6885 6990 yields 1.04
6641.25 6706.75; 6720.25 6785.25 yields 0.90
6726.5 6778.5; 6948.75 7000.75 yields 1.24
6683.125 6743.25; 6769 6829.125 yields 0.93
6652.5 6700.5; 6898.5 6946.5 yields 1.02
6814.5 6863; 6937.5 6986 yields 1.30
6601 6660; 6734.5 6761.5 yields 0.82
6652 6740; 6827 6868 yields 0.89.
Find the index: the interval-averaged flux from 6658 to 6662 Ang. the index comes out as 11.4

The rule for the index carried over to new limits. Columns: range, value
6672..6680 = 11.6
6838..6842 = 9.81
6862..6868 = 9.58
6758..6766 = 9.8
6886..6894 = 9.91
